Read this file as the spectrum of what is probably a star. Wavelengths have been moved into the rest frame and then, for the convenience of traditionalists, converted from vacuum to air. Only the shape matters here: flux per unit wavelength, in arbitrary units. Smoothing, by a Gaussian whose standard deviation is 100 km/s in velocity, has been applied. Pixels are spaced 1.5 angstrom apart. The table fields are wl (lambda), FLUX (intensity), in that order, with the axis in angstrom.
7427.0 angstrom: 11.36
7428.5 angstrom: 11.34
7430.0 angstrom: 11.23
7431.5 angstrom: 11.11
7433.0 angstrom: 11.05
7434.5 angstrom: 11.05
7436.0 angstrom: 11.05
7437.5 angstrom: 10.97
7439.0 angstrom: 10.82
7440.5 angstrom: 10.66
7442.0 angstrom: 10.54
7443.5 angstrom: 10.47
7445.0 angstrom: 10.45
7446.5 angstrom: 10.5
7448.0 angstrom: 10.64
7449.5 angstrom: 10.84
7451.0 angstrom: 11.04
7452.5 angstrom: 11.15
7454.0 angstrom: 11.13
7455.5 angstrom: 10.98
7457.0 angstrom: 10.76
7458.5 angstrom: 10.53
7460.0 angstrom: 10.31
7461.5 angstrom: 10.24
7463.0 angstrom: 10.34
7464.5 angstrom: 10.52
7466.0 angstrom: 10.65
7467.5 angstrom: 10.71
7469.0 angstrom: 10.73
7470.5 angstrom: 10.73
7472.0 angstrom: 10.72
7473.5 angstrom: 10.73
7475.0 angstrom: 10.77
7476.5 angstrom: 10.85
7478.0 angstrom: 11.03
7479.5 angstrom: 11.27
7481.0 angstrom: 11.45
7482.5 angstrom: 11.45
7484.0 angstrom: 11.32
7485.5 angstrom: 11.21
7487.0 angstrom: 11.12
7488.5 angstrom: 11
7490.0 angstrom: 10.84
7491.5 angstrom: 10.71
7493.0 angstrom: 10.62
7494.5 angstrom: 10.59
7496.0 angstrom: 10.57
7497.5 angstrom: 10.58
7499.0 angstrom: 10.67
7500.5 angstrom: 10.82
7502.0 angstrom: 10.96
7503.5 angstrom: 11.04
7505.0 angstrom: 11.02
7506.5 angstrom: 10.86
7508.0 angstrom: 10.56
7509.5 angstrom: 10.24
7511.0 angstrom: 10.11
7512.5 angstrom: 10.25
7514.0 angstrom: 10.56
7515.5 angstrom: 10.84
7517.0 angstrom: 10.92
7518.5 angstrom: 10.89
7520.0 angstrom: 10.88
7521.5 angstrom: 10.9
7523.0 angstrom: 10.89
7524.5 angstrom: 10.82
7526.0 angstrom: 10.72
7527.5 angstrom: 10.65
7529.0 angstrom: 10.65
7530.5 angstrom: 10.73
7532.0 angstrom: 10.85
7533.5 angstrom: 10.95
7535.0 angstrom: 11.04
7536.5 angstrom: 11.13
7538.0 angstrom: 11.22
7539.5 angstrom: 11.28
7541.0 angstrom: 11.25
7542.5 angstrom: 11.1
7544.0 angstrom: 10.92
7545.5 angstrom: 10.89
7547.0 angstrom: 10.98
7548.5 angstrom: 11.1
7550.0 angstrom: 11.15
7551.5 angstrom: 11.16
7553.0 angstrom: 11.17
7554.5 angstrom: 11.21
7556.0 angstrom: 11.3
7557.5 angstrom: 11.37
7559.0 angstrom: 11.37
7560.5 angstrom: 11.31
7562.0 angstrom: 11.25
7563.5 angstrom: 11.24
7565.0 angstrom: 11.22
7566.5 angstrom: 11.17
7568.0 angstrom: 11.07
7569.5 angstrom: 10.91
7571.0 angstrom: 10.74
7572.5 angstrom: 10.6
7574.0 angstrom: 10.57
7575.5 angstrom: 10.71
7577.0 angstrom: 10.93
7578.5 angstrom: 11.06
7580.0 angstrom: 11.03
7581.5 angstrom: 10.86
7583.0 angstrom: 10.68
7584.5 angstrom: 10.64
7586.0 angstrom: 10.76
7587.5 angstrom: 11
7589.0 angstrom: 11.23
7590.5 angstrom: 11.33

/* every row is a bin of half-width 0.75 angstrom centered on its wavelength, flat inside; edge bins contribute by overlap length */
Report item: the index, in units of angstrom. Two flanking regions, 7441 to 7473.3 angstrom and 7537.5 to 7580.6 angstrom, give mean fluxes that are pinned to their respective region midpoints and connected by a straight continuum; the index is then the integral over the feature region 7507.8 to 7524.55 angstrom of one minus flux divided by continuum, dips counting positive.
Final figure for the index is 0.4 angstrom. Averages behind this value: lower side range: 10.7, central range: 10.7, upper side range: 11.1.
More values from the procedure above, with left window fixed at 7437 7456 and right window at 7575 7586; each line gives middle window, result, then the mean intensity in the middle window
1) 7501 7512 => 0.1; 10.7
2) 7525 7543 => -0.2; 11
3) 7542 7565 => -0.7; 11.2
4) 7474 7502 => -0.4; 10.9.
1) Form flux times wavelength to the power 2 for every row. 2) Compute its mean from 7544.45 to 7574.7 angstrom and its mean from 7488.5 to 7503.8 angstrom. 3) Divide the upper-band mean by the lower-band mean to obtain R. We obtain 1.0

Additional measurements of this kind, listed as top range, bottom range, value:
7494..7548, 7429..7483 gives 1.02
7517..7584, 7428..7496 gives 1.04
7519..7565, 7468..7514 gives 1.04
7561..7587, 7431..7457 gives 1.04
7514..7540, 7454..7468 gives 1.05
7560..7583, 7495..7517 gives 1.05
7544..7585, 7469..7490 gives 1.02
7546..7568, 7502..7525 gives 1.06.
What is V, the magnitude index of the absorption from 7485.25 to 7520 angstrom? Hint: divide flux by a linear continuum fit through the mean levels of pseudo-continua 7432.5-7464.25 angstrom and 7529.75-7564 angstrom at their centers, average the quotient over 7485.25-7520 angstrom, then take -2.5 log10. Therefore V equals 0.02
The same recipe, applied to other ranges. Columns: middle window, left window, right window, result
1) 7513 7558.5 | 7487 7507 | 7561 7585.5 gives -0.01 mag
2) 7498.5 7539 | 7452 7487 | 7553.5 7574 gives 0.02 mag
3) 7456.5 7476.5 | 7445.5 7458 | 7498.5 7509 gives 0.03 mag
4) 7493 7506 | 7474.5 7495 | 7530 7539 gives 0.02 mag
